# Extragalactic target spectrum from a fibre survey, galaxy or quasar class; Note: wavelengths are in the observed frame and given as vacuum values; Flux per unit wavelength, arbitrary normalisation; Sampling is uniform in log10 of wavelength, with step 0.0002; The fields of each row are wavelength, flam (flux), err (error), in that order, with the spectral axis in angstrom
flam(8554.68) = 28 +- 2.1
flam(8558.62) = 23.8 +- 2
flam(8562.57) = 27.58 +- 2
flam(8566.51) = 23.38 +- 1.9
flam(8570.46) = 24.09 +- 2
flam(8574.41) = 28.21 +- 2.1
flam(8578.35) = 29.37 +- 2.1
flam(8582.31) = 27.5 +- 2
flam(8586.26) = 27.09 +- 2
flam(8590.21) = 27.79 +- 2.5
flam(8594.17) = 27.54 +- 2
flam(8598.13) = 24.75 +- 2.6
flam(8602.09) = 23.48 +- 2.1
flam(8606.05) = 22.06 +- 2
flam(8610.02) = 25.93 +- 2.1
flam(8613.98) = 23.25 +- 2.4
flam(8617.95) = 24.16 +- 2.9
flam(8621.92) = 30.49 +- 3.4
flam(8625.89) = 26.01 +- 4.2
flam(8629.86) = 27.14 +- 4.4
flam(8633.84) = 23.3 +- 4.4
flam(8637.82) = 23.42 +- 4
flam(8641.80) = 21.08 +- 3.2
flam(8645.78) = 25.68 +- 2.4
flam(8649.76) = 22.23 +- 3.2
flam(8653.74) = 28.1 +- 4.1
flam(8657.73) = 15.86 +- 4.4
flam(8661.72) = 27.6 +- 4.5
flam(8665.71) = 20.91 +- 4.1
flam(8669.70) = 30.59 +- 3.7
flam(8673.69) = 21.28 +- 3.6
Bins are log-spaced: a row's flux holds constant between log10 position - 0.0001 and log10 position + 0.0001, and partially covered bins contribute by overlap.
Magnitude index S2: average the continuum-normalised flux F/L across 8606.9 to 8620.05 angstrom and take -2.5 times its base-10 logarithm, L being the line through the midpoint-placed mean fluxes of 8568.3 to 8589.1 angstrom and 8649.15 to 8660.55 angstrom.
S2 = 0.03 mag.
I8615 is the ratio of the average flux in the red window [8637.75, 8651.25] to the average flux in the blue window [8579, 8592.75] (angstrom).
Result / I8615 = 0.84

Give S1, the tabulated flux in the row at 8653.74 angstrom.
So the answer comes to 28.1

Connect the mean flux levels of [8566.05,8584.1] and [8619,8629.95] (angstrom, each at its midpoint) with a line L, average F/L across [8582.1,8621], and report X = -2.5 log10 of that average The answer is 0.076 mag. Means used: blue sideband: 26.8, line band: 25.4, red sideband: 27.7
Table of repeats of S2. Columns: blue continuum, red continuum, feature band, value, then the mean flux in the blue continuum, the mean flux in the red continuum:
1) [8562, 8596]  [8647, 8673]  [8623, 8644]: 0.03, 26.9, 24.1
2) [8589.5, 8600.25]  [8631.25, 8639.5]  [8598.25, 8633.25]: -0.01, 26.5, 23.6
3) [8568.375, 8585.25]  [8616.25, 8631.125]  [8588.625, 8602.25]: 0.04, 27.3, 27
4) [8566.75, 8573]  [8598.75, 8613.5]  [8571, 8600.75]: -0.13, 24.2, 23.9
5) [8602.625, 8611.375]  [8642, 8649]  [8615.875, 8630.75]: -0.13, 23.8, 23.9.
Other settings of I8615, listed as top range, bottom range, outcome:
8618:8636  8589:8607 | 1.05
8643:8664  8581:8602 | 0.89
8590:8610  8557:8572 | 1.01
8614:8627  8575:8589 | 0.94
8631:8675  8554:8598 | 0.89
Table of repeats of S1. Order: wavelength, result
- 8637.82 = 23.42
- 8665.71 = 20.91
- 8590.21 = 27.79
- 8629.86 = 27.14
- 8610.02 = 25.93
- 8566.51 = 23.38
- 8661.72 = 27.6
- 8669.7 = 30.59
